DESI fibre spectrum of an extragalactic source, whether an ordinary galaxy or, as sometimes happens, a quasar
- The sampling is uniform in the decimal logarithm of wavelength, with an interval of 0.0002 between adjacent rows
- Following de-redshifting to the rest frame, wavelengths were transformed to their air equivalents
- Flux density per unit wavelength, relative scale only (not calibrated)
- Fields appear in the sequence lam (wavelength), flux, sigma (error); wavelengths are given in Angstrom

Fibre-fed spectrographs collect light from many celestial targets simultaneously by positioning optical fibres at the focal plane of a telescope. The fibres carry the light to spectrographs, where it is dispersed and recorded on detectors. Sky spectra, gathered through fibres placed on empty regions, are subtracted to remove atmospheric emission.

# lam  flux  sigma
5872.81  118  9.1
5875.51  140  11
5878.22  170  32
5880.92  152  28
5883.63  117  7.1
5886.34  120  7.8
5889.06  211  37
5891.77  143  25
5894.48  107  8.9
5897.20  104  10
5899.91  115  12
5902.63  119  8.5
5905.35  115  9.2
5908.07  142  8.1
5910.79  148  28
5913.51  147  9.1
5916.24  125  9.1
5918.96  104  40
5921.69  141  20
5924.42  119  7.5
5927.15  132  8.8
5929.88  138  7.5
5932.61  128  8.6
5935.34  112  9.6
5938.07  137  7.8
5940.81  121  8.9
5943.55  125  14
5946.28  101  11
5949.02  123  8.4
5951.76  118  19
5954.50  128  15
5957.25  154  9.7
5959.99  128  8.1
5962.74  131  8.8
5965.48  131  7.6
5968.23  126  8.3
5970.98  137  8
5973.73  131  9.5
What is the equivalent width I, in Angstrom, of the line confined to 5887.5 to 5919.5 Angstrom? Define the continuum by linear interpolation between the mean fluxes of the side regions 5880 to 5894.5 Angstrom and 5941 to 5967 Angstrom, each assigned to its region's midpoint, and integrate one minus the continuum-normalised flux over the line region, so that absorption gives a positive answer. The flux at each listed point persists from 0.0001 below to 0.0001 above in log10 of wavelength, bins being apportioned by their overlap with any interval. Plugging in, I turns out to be 1.8 Angstrom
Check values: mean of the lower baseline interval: 145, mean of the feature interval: 132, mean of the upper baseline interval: 126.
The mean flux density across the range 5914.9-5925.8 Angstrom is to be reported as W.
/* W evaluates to 122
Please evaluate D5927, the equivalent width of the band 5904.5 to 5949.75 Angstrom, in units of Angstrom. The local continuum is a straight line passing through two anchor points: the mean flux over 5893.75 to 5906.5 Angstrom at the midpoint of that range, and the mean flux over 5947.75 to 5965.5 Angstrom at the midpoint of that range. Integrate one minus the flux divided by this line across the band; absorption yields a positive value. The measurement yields -2.5 Angstrom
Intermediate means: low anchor 112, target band 127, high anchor 130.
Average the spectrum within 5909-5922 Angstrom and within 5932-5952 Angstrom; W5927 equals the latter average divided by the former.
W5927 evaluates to 0.91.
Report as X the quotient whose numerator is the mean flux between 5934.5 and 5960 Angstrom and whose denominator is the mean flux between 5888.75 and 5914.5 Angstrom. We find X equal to 0.95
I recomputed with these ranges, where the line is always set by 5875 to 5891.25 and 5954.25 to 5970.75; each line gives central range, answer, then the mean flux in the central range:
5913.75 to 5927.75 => 1.7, 126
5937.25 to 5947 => 1.2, 121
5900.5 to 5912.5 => 1.3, 130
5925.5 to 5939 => 1.1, 129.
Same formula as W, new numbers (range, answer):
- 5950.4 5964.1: 132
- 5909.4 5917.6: 140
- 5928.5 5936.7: 126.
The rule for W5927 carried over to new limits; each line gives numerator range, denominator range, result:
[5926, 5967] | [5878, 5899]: 0.92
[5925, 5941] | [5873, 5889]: 0.89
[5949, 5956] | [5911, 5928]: 0.96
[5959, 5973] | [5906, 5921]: 0.98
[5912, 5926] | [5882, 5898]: 0.94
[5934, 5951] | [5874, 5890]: 0.80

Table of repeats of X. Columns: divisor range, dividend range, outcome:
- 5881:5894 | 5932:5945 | 0.85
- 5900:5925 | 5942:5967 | 0.98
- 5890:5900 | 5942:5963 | 1.03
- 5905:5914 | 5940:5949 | 0.83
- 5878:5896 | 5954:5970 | 0.93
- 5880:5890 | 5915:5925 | 0.83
